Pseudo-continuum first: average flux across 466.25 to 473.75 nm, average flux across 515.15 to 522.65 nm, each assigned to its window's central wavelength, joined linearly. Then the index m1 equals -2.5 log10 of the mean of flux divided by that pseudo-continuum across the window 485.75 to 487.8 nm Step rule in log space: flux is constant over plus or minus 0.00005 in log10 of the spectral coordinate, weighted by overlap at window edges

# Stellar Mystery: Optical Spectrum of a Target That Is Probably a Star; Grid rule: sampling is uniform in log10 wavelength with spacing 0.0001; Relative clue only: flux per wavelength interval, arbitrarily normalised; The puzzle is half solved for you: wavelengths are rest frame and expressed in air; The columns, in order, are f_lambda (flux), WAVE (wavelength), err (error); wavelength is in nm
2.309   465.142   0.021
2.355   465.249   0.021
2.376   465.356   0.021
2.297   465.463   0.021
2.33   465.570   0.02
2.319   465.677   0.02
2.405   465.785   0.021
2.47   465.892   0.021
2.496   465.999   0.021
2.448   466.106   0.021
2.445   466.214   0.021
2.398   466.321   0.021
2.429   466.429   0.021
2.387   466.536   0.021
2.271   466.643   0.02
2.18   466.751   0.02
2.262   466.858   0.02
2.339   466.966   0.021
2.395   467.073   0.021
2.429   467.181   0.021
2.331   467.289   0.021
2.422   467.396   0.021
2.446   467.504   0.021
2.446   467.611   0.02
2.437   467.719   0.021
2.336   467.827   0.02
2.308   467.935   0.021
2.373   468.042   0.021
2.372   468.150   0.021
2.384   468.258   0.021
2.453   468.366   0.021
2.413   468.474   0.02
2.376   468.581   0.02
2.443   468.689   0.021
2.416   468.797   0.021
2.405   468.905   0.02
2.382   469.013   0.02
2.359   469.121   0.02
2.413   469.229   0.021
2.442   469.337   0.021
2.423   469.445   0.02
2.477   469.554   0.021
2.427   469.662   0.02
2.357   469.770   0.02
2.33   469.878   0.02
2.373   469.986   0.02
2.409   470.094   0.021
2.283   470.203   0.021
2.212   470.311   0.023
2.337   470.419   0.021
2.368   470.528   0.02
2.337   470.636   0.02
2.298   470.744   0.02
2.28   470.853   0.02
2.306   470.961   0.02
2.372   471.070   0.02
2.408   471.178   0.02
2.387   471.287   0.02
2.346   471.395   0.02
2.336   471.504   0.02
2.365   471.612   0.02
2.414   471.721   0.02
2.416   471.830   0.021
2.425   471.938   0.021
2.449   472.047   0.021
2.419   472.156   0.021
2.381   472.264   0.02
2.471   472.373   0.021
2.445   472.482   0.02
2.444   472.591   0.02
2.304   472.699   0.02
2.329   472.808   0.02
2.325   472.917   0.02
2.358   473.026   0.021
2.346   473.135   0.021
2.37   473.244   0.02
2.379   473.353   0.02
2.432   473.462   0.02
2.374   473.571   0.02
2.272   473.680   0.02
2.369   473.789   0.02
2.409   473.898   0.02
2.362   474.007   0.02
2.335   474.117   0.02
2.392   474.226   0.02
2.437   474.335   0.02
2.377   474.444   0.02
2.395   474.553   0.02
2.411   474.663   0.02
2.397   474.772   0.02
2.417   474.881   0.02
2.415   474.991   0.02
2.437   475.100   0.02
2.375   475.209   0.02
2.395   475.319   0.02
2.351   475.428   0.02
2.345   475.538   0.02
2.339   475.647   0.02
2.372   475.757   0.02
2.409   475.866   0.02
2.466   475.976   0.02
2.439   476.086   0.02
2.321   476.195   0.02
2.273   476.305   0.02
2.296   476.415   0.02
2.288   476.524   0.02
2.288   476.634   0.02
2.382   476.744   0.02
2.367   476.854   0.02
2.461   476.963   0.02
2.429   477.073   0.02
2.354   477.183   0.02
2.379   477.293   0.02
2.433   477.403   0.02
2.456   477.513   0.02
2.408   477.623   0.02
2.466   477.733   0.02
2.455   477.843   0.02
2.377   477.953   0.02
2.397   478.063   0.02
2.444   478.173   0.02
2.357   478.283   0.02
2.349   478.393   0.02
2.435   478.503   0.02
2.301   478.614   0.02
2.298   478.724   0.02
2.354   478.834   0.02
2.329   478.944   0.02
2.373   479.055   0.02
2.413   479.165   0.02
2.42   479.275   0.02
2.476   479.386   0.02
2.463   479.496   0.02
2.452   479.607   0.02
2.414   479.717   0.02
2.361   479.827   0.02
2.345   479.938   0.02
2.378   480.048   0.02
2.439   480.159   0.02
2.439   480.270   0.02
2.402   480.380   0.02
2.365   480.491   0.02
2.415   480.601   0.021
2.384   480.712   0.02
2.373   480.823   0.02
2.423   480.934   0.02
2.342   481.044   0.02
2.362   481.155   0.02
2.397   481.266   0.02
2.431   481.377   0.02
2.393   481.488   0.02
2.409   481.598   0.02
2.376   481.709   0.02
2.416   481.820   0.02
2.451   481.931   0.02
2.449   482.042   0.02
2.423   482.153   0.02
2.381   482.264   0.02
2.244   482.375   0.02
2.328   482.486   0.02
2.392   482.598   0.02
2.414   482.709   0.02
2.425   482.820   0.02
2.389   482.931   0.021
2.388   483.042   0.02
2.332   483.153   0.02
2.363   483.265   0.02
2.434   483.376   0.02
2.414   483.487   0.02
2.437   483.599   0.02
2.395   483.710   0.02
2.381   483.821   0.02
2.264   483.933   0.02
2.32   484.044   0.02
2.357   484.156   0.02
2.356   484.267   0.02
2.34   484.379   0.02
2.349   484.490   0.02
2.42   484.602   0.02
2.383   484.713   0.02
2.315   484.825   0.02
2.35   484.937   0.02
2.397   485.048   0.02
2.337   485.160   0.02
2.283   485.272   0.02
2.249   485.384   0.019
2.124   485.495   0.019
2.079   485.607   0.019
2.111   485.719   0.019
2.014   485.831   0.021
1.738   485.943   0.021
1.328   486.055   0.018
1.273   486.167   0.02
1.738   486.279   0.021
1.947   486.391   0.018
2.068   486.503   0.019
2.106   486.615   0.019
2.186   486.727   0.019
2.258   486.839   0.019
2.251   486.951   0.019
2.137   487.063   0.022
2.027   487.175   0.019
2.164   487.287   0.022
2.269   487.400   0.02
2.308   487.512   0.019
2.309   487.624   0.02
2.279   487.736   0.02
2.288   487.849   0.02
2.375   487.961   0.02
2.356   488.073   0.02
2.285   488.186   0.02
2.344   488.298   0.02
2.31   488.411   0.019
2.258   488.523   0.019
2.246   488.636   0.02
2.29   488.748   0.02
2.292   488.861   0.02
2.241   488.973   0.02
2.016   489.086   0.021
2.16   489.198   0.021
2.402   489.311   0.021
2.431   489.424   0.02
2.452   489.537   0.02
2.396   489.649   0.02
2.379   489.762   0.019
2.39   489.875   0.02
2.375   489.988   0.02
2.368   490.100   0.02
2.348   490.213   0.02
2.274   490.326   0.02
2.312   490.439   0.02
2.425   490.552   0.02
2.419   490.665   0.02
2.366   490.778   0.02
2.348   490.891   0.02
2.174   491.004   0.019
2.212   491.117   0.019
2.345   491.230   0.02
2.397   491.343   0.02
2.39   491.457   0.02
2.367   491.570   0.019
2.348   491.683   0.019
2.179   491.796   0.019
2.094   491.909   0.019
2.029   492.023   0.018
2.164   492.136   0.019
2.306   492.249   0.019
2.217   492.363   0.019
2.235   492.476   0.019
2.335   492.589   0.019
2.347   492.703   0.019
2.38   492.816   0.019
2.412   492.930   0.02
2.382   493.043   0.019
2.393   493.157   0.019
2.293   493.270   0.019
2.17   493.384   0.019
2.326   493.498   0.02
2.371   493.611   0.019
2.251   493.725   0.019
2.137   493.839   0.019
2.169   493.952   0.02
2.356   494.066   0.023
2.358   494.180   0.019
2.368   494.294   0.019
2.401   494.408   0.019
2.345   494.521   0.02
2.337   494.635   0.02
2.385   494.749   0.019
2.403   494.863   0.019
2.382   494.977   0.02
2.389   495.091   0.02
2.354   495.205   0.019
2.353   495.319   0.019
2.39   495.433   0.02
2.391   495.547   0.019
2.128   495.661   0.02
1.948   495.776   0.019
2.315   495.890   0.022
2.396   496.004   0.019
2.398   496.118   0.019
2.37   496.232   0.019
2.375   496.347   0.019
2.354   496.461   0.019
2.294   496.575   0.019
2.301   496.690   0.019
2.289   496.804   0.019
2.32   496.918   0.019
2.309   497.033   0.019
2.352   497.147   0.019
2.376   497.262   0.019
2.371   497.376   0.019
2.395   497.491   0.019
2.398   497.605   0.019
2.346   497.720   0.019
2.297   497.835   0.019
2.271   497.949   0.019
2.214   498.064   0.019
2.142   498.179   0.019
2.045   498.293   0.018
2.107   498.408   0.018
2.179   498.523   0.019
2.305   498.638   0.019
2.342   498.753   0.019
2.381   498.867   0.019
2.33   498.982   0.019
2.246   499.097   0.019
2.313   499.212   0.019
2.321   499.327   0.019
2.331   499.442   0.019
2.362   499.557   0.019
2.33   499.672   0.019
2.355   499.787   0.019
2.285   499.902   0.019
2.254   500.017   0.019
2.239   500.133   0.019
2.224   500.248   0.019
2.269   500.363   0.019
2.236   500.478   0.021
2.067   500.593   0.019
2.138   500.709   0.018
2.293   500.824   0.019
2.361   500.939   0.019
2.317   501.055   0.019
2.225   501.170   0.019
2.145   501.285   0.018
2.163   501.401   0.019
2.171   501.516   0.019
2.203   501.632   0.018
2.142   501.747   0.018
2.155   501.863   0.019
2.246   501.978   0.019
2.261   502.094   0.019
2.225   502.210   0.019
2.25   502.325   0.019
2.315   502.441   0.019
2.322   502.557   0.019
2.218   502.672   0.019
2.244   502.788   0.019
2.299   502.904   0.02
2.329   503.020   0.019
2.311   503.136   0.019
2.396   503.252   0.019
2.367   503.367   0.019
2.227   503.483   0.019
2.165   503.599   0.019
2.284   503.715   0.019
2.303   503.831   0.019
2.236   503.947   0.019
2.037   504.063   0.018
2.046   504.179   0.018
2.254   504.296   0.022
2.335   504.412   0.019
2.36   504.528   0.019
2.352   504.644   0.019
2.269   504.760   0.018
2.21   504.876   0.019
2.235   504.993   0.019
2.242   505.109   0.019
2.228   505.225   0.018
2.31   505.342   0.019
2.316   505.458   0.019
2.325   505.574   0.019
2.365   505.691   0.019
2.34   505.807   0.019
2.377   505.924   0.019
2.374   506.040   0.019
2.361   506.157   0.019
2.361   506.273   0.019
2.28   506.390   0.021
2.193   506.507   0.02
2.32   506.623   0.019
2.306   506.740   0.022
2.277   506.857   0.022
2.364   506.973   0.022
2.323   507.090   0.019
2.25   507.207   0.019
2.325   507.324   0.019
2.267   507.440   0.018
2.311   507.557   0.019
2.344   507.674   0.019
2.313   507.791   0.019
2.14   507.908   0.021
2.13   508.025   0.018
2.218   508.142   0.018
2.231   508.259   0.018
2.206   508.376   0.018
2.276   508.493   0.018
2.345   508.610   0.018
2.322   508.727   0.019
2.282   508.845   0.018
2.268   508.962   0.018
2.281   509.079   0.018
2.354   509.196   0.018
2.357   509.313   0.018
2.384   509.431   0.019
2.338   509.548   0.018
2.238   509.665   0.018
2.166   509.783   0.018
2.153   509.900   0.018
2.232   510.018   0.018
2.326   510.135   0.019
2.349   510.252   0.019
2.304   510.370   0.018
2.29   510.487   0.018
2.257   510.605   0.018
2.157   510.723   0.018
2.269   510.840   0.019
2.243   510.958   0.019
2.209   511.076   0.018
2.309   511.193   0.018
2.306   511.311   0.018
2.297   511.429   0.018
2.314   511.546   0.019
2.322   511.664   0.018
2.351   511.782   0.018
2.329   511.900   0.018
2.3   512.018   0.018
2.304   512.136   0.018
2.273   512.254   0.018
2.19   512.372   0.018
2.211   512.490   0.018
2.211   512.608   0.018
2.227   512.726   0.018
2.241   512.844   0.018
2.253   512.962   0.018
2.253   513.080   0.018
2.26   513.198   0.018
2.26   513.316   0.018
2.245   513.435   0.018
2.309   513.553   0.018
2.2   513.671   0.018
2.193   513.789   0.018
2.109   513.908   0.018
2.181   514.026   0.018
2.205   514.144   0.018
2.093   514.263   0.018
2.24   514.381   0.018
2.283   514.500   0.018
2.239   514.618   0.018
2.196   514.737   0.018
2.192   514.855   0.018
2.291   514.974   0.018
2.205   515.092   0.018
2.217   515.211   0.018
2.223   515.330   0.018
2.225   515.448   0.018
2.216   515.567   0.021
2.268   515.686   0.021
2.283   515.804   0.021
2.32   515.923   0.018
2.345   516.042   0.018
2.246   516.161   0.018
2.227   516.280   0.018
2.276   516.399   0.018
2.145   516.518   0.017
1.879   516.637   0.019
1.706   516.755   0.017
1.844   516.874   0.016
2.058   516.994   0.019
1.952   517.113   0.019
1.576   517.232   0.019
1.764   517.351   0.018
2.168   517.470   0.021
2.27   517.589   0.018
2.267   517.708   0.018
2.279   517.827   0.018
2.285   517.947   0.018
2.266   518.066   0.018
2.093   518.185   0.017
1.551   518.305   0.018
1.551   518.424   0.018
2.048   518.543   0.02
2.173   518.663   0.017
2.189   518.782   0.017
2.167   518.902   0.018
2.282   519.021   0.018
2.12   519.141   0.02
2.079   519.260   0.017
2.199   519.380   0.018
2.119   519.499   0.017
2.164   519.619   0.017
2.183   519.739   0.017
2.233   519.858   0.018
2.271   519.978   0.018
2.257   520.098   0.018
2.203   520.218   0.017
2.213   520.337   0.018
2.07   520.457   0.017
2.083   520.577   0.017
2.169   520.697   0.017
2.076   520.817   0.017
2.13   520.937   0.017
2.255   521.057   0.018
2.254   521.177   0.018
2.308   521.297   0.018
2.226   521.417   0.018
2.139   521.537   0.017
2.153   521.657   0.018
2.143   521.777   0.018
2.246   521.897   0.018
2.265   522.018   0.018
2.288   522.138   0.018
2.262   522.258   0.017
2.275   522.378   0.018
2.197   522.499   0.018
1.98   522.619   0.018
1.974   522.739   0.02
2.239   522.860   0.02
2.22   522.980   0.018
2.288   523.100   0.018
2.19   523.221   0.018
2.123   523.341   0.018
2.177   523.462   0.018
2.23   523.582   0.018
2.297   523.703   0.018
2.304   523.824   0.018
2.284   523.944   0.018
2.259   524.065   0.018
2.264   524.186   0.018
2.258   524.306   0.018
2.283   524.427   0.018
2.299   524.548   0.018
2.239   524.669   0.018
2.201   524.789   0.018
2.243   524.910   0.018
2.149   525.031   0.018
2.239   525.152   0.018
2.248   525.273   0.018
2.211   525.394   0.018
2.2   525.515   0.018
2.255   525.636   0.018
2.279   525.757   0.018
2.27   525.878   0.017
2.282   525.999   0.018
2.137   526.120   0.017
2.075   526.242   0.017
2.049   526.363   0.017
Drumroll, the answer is 0.14 mag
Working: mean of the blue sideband 2.37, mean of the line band 2.02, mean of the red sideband 2.14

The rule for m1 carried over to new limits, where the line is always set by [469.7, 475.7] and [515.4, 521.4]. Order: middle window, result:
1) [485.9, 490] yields 0.053 mag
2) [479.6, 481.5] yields -0.030 mag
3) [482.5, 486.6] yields 0.043 mag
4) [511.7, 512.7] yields -0.054 mag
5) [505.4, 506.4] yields -0.074 mag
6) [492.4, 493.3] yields -0.040 mag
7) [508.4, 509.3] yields -0.061 mag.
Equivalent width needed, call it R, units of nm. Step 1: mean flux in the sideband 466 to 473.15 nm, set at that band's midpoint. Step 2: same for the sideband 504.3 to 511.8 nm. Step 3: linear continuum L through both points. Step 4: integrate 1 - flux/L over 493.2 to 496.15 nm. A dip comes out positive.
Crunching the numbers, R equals 0.010 nm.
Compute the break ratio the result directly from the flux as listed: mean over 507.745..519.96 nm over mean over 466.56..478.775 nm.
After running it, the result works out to 0.92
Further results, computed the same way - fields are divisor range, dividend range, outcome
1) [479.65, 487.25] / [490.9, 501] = 1.01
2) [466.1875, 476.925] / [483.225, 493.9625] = 0.95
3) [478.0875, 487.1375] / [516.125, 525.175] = 0.94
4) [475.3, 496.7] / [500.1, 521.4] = 0.96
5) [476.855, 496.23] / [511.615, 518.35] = 0.94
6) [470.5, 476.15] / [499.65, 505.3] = 0.94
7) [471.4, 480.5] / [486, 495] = 0.95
